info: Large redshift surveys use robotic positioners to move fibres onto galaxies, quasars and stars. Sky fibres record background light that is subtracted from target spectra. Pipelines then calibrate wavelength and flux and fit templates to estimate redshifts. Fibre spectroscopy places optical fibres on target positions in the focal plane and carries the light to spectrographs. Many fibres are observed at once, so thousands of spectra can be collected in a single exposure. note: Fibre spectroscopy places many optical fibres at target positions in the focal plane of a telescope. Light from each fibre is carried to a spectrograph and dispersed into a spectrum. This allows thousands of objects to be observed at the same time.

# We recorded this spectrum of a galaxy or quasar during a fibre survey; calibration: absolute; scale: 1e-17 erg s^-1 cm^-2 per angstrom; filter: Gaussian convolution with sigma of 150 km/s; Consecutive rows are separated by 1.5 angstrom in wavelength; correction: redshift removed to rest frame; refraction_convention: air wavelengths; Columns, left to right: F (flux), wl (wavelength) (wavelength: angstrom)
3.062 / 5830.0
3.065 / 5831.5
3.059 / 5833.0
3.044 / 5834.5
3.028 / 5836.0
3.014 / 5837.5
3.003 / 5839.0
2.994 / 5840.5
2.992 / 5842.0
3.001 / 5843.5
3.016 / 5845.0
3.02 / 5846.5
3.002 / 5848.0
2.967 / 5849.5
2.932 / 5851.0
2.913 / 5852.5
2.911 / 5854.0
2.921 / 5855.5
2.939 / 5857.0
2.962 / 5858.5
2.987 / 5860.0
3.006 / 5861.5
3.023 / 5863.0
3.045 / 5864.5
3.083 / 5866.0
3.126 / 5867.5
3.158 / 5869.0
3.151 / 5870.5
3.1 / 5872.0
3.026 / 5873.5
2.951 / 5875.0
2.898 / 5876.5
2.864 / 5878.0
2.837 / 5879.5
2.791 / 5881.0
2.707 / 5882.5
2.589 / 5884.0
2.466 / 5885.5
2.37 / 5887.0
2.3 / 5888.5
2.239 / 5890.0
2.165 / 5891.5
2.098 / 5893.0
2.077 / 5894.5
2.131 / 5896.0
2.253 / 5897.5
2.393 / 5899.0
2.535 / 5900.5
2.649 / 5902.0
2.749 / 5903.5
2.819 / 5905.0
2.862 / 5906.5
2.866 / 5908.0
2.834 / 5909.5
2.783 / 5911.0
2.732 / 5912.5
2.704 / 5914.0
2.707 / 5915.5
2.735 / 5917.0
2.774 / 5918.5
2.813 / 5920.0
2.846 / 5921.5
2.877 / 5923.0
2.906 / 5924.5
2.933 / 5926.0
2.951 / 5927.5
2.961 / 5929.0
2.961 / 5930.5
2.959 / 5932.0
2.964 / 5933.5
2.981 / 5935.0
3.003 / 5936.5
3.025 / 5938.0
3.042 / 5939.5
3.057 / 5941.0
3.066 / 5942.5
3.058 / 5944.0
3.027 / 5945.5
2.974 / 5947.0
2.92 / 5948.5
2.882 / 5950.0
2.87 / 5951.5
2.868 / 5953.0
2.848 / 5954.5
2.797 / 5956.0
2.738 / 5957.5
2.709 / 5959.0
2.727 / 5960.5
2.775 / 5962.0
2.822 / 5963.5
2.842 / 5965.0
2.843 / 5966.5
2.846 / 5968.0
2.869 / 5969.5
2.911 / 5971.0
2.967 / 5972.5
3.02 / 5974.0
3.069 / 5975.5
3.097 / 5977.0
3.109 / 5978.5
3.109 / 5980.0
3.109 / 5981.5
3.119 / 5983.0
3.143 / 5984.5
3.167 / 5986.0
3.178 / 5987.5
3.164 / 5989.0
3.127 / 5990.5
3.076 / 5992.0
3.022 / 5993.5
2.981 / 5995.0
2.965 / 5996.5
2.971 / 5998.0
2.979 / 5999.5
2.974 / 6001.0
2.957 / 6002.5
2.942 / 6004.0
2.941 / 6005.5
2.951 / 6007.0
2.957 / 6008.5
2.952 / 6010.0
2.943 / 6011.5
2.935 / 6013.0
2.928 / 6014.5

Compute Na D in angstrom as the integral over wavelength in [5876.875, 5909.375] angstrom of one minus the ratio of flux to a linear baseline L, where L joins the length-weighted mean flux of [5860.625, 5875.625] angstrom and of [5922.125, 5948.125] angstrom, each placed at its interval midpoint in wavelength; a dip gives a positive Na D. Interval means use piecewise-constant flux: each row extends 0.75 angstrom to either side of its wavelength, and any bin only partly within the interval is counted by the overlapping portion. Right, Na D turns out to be 5.5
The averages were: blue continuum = 3.07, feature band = 2.52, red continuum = 2.98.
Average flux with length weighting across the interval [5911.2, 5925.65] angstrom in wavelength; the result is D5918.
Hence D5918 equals 2.79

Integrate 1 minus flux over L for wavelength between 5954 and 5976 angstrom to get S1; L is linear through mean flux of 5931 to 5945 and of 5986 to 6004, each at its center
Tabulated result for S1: 1.3 angstrom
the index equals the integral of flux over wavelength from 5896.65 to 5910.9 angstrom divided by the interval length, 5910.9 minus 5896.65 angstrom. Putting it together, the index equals 2.66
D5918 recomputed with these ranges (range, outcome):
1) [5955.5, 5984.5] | 2.93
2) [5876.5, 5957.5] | 2.75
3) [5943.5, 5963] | 2.86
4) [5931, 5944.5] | 3.02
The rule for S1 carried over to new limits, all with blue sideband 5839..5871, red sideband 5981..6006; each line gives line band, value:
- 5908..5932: 1.48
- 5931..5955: 0.48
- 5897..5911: 1.60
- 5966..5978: 0.33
